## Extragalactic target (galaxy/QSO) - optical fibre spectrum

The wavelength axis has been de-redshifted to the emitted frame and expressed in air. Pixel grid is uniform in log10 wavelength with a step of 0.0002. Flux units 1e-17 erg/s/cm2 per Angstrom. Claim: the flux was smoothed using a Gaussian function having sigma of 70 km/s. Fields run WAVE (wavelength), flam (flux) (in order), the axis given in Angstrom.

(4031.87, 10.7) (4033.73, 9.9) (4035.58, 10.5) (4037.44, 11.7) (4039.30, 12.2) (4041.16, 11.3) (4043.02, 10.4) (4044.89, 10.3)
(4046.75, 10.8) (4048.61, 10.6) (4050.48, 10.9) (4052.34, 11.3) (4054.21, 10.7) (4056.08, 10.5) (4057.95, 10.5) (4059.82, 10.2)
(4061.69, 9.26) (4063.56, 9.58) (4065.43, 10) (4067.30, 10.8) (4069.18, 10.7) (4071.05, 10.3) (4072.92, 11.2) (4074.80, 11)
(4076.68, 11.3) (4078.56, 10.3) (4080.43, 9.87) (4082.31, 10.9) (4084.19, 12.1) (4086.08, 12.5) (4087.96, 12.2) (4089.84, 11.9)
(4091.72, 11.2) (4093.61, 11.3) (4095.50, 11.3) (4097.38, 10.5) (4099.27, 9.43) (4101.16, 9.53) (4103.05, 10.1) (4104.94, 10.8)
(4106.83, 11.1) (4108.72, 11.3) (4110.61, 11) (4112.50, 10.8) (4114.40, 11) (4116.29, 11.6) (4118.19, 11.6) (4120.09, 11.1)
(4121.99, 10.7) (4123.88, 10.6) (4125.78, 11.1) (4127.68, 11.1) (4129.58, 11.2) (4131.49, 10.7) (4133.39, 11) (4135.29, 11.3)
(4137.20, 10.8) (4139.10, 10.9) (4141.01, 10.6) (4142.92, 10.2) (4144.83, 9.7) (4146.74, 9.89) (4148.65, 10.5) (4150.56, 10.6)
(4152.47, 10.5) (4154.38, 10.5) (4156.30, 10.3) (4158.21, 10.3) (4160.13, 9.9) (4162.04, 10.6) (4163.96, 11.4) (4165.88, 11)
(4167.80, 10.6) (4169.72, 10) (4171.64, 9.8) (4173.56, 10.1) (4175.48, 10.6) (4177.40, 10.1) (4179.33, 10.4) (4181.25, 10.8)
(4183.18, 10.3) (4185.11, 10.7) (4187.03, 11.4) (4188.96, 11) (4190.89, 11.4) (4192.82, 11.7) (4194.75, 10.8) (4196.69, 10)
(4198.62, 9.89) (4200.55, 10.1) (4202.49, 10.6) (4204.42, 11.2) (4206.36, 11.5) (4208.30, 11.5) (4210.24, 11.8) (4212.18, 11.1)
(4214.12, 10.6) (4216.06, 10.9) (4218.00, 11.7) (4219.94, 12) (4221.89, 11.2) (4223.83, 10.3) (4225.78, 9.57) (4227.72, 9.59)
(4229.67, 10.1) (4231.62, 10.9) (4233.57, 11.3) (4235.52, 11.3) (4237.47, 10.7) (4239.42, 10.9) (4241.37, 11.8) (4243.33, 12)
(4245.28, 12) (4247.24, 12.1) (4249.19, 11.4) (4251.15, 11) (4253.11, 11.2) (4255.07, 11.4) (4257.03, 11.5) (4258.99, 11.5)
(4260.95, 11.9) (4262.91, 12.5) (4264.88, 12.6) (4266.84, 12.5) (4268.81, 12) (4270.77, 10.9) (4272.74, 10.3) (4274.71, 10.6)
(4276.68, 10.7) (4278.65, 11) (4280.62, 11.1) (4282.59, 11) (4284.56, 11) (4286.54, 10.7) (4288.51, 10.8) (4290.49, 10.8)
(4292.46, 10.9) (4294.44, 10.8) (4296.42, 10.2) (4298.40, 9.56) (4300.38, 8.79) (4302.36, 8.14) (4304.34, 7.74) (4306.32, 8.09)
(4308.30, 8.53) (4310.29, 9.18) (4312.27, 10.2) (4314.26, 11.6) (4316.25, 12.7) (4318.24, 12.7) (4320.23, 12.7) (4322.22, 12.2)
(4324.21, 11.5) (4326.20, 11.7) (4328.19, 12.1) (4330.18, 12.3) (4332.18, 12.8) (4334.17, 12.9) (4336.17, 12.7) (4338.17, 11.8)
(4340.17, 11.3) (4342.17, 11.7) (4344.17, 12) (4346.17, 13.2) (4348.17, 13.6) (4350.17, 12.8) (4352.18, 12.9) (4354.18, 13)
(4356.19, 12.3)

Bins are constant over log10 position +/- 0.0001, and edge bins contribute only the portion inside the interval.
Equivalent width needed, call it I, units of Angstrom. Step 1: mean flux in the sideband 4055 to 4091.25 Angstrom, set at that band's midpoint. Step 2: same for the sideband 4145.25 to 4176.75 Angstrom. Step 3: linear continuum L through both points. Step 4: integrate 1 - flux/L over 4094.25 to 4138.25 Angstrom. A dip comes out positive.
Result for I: -1.06 Angstrom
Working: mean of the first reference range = 10.8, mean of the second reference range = 10.4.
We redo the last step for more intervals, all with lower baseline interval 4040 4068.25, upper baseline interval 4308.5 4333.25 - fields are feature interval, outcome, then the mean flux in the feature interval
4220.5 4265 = 0.46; 11.2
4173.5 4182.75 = 0.53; 10.4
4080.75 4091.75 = -1.15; 11.7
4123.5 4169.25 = 1.16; 10.6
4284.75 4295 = 0.66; 10.8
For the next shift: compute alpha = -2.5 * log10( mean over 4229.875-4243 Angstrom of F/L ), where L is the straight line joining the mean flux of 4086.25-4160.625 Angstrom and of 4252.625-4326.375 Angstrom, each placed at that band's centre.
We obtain -0.028 mag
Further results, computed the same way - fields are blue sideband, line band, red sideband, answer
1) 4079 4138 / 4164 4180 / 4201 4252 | 0.07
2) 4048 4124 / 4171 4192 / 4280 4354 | 0.04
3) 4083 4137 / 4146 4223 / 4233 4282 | 0.05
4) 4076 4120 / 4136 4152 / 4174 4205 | 0.04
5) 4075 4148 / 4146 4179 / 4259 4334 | 0.05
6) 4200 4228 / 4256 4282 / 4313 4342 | 0.01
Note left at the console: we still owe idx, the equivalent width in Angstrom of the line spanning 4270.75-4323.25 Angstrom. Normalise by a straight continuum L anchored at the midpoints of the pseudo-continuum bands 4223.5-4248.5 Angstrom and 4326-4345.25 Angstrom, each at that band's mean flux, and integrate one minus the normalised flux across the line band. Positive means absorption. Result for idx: 5.5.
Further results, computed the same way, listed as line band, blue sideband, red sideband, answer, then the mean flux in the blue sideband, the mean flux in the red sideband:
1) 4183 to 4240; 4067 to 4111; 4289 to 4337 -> 0.1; 10.9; 10.9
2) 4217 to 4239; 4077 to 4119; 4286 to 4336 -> 0.2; 11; 10.8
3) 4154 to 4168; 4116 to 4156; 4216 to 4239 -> 0.2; 10.7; 10.8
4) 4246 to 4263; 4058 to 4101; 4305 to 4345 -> -0.4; 10.8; 11.5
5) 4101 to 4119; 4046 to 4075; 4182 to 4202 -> -0.6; 10.5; 10.7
